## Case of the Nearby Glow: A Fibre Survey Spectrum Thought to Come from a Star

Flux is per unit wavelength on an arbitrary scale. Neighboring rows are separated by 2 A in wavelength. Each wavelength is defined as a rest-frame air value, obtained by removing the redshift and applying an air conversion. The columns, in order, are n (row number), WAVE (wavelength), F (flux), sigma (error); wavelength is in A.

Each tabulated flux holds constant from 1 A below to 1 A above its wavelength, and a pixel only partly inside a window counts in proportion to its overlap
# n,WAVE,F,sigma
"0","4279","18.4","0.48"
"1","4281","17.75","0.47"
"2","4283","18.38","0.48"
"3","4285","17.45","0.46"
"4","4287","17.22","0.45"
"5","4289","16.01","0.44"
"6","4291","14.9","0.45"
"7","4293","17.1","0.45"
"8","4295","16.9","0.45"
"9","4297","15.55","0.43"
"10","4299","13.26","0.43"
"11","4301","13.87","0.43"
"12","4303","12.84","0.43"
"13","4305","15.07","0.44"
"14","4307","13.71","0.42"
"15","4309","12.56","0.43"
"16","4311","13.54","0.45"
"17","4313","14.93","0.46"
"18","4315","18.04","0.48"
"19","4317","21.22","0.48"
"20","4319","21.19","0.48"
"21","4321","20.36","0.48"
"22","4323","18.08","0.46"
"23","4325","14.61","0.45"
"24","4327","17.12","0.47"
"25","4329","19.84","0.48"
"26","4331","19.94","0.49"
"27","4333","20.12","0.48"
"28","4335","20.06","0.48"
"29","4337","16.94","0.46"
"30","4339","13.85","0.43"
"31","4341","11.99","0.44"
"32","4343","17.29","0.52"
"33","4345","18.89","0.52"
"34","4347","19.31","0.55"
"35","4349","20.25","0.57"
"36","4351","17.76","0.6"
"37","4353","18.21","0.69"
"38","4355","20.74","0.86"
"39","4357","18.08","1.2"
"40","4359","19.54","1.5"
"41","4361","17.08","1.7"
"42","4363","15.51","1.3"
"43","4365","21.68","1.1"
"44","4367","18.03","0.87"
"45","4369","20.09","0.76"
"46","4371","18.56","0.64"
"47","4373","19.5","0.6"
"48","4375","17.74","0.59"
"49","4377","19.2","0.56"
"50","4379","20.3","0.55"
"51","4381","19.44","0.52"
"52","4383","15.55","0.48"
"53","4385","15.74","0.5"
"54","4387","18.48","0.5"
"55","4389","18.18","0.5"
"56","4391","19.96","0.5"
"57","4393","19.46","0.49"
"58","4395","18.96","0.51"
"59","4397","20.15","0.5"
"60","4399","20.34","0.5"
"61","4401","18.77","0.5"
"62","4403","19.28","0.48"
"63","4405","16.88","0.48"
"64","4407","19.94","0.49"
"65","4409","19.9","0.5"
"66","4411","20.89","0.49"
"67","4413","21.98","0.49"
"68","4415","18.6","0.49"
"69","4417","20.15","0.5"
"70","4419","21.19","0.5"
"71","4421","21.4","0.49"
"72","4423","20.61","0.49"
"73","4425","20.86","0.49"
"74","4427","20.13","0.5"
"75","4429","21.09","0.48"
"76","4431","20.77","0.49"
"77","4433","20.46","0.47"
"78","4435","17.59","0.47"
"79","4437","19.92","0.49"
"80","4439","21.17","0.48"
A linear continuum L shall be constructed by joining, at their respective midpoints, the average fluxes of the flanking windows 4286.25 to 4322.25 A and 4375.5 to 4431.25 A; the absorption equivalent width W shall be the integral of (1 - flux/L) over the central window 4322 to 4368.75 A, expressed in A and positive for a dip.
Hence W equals -1.6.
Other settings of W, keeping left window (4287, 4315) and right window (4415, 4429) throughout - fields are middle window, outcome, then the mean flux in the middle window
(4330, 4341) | -0.77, 17.6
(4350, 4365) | -0.72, 18.4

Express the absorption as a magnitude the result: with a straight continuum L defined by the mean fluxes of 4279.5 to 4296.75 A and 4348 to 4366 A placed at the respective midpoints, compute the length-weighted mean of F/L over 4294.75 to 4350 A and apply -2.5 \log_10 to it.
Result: 0.07 mag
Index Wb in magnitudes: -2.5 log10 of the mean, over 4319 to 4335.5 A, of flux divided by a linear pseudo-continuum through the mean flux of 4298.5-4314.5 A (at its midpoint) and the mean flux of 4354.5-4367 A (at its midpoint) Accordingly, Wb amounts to -0.20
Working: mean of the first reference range 13.9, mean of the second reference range 18.6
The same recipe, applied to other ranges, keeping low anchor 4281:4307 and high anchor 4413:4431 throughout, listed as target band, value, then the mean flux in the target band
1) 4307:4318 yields 0.04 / 15.8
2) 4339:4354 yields 0.02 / 17.4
